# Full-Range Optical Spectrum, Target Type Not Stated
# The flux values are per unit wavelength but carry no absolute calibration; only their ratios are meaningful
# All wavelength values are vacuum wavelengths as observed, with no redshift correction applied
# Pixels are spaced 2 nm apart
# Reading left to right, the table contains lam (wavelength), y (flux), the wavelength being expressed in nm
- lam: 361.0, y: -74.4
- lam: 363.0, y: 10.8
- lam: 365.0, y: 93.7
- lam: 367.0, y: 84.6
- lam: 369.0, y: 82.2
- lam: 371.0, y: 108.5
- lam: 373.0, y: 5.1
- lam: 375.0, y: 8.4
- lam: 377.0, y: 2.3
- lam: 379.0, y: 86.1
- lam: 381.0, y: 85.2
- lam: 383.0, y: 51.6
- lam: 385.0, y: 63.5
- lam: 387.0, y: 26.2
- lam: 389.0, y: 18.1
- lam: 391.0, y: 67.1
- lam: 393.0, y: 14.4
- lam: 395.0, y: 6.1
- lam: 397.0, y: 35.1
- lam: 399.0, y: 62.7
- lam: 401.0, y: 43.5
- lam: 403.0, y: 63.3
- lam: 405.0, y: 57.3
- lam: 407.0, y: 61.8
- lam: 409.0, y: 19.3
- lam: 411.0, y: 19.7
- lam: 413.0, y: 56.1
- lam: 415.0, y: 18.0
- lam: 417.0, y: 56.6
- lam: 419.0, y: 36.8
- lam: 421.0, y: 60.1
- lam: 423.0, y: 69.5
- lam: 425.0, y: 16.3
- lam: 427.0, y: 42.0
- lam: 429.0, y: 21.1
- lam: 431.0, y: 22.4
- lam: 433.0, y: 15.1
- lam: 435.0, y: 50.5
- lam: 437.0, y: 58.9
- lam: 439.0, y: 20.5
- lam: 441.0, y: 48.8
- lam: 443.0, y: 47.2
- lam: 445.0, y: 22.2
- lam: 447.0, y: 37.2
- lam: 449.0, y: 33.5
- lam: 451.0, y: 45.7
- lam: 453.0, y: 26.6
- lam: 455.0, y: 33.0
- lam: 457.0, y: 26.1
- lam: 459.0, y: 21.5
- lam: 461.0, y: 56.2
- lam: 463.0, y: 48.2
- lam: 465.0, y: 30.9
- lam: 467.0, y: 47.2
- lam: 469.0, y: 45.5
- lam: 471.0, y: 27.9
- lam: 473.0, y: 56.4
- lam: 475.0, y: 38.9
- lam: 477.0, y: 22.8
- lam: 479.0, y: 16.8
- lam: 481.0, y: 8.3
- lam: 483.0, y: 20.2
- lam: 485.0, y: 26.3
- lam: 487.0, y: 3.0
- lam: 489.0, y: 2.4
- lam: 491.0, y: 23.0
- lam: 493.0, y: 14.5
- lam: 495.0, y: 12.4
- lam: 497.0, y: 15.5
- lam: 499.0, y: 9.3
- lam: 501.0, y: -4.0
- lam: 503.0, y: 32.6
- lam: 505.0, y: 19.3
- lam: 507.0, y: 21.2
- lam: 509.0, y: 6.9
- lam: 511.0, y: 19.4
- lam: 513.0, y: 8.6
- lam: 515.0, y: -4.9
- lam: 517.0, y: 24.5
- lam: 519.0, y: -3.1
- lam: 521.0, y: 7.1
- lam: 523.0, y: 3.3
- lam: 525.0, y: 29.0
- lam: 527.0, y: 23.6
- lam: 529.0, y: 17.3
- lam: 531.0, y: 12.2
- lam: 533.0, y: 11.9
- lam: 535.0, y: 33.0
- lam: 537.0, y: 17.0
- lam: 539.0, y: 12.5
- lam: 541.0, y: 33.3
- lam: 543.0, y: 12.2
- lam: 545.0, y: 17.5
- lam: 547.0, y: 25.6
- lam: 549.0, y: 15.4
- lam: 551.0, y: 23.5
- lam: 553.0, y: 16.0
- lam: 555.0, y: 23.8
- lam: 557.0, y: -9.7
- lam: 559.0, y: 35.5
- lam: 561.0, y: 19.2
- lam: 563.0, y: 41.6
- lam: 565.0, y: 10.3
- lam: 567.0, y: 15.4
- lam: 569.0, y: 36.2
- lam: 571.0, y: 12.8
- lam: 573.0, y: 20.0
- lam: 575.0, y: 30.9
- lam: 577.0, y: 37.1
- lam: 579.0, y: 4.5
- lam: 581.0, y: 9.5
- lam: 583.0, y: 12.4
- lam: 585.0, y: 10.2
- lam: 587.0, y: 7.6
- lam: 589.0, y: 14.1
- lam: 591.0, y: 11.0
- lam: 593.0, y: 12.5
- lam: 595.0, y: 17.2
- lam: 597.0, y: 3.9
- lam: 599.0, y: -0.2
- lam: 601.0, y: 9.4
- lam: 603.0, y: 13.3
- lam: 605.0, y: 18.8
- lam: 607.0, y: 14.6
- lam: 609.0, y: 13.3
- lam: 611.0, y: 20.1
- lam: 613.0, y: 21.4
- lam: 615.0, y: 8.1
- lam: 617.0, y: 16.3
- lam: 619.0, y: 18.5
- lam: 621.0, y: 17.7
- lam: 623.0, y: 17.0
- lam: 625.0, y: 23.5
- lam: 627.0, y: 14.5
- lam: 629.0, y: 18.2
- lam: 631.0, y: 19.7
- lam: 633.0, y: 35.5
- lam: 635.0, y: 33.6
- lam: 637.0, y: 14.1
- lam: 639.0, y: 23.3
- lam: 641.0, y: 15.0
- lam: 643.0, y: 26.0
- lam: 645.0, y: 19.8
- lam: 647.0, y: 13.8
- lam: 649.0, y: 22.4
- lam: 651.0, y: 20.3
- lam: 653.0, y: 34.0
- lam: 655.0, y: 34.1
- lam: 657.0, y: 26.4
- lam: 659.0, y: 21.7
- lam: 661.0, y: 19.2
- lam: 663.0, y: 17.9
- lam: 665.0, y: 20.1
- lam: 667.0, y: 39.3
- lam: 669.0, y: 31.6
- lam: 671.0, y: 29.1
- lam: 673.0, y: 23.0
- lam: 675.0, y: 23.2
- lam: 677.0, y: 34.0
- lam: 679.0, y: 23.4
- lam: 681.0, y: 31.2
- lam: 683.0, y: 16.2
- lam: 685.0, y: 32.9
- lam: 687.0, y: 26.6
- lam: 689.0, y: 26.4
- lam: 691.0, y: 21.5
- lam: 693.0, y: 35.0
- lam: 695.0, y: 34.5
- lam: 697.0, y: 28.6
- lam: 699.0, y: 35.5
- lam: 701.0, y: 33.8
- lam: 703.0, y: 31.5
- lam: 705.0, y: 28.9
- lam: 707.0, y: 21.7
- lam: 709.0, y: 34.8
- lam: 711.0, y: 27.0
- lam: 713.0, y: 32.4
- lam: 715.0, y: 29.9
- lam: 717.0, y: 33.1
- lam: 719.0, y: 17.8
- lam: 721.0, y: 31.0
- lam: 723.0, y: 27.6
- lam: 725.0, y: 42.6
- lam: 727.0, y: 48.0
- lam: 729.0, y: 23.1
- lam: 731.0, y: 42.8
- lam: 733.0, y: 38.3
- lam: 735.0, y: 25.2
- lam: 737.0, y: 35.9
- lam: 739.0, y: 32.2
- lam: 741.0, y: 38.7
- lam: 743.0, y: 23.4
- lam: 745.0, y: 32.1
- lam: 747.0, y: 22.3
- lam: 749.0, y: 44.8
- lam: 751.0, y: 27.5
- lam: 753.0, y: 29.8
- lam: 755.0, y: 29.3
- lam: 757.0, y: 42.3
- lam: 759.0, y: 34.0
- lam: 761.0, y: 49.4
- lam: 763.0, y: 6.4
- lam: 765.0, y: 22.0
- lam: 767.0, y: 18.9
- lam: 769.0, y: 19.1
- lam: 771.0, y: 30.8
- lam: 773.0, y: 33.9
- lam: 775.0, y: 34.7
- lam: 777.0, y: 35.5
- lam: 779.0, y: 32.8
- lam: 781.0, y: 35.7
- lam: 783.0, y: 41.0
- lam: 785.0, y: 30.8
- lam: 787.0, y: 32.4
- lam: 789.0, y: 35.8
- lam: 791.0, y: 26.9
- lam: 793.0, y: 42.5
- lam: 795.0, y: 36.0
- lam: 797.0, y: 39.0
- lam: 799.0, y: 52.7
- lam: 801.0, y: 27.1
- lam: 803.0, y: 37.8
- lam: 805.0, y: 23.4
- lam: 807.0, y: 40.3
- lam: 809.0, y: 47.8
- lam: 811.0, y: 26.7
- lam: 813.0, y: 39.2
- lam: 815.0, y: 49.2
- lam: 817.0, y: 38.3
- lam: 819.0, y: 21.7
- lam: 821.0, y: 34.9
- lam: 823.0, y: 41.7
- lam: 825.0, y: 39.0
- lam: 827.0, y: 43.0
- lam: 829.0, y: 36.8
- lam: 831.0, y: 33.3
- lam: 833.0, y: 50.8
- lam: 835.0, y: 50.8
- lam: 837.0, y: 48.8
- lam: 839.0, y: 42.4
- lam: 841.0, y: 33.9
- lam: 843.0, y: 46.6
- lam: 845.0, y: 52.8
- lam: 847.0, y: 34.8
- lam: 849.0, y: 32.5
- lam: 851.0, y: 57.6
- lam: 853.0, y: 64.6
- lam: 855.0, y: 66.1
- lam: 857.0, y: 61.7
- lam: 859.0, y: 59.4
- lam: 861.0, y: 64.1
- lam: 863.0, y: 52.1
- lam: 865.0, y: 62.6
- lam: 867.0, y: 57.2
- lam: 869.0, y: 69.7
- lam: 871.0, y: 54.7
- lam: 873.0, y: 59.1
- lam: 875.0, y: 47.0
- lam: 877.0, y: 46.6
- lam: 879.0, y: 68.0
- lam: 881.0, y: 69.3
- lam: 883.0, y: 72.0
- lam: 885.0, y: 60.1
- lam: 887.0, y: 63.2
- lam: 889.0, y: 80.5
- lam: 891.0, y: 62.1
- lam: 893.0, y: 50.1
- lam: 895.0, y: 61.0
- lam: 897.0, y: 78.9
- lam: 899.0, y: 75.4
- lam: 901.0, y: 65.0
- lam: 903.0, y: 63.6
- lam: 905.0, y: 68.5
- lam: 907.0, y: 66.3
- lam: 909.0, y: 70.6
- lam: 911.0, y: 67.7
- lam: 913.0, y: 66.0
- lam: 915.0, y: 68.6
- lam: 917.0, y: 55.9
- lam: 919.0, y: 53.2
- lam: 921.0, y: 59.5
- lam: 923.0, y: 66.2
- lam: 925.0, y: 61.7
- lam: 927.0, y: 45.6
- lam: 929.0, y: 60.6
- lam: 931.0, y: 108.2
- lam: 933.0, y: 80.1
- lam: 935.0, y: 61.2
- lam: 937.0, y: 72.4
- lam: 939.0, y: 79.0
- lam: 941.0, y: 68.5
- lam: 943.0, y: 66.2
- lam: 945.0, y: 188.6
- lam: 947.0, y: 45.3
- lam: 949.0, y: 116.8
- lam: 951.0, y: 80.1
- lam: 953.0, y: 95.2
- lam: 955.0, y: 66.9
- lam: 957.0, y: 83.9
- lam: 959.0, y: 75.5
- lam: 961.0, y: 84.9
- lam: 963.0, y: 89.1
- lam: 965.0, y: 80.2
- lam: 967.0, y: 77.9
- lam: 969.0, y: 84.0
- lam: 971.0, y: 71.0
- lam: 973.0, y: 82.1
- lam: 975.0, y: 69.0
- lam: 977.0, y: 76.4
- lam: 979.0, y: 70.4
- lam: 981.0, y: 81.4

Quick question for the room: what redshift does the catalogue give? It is 1.135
